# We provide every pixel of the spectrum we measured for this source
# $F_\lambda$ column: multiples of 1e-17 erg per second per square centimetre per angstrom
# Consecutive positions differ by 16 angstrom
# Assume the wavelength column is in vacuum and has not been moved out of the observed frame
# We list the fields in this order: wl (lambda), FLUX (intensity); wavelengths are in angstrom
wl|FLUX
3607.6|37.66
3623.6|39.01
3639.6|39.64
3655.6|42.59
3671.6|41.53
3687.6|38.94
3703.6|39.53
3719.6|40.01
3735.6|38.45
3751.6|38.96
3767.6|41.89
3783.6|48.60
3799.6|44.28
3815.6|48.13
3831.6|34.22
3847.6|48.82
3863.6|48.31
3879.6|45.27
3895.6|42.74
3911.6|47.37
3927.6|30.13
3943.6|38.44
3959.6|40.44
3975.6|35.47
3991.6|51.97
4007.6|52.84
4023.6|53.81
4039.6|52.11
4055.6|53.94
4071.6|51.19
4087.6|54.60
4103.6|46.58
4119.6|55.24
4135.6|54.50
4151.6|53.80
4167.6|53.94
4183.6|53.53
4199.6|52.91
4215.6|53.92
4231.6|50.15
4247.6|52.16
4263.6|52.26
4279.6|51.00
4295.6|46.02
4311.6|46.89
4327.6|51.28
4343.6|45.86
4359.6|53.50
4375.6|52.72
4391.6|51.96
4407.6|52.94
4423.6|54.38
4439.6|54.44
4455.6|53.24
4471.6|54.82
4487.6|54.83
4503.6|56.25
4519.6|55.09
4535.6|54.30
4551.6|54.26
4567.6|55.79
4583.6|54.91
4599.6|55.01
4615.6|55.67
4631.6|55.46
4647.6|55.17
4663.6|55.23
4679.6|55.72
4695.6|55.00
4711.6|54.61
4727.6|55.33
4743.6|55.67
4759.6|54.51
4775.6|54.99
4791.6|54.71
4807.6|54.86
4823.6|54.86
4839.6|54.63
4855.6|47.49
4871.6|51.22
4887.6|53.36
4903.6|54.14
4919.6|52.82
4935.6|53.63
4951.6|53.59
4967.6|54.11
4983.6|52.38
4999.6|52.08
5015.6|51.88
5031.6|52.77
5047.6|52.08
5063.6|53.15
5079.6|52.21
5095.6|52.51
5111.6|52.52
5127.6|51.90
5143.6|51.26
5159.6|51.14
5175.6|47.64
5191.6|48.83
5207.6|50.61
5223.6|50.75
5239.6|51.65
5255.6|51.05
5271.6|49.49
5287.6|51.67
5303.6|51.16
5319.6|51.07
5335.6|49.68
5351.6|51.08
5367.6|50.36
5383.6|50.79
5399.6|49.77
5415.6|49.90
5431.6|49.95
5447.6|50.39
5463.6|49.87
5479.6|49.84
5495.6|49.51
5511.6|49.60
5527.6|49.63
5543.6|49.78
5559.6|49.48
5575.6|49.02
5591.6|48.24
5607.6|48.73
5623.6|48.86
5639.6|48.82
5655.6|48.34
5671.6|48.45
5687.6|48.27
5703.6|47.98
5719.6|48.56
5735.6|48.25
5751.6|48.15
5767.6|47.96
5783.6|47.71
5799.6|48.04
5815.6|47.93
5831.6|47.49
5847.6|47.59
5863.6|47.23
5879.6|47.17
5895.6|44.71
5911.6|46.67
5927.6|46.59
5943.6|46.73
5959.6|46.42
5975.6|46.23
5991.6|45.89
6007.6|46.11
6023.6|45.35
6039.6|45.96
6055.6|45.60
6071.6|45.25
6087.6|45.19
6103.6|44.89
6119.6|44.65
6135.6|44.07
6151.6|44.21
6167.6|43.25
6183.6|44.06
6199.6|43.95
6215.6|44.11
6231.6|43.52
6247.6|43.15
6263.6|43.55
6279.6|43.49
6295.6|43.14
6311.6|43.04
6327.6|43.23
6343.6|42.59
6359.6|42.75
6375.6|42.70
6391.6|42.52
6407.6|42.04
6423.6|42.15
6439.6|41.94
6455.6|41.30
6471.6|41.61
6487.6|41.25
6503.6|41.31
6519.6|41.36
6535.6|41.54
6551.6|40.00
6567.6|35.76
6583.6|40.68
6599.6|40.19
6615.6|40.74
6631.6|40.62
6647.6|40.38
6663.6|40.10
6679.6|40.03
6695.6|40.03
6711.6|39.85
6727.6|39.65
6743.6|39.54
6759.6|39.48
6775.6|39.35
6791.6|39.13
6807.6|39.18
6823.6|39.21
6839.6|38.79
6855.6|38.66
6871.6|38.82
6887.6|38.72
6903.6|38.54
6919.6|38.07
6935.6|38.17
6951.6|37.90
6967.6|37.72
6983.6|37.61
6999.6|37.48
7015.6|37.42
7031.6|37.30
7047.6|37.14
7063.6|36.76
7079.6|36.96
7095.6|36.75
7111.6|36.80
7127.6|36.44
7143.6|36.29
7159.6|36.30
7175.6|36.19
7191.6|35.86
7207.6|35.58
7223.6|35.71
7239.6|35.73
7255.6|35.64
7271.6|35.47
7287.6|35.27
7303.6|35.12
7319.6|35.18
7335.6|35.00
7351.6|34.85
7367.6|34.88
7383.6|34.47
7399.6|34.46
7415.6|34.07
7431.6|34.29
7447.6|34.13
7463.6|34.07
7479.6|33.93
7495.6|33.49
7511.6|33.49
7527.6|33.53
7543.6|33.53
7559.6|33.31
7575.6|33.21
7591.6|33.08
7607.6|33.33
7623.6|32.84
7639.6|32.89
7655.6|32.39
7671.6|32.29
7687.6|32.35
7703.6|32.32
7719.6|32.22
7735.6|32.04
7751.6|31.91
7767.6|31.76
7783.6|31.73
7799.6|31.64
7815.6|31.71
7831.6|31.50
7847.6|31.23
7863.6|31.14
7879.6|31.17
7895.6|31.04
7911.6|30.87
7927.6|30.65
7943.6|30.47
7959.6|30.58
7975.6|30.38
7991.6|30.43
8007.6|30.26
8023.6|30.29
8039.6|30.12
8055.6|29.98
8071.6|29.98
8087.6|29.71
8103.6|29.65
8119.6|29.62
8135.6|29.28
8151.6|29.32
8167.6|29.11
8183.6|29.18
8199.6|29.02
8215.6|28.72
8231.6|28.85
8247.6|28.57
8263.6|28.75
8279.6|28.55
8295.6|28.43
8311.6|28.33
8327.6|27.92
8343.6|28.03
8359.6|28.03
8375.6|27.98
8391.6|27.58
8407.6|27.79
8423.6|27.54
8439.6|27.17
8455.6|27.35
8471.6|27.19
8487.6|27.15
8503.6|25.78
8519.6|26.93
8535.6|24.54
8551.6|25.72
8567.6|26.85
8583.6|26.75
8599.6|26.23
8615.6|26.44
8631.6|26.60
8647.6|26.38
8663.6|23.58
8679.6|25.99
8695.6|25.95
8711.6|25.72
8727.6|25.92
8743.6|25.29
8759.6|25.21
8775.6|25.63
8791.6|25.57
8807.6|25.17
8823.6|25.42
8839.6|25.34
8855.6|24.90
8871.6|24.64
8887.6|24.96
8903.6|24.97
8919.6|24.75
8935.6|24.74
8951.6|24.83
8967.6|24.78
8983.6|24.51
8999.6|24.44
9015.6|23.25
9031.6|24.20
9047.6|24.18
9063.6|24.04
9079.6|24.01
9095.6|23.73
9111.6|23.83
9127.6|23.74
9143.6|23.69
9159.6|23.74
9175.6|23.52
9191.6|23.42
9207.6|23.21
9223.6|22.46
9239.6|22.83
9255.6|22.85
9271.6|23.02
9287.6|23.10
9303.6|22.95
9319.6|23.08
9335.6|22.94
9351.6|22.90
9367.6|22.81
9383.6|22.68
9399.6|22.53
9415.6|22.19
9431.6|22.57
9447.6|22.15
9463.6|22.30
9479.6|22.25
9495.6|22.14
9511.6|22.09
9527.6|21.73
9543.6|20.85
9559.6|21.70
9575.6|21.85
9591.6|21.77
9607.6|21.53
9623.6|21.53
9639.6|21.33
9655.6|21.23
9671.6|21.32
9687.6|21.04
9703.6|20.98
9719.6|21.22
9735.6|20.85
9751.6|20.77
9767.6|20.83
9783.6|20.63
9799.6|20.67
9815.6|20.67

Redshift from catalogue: 0.000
